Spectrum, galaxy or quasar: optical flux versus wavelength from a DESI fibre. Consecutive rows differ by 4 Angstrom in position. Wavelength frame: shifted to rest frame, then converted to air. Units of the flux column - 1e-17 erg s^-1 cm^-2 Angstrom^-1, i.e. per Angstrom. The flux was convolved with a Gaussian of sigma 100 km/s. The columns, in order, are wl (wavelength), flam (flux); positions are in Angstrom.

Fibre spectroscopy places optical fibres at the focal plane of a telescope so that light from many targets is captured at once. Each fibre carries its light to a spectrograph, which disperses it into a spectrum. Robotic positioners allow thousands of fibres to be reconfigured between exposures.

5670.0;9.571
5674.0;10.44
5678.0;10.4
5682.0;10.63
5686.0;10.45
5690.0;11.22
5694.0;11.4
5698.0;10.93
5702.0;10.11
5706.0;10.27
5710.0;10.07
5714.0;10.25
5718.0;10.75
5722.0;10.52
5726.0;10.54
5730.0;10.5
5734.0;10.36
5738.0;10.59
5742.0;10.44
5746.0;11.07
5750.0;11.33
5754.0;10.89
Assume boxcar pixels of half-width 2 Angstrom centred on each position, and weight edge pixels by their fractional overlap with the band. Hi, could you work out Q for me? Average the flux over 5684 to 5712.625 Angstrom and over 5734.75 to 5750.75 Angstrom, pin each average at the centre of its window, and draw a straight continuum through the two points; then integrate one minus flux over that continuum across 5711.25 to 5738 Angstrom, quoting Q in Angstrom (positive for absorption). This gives 0.6 Angstrom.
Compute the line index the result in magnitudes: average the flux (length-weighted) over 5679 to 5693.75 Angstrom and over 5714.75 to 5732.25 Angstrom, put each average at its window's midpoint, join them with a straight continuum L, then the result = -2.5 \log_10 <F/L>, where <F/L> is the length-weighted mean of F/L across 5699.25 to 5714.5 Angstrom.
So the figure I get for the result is 0.05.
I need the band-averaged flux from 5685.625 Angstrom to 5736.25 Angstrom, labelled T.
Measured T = 10.6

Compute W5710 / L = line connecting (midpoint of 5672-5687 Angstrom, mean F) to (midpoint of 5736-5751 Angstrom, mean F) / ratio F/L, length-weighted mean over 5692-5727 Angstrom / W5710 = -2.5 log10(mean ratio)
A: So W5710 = 0.01 mag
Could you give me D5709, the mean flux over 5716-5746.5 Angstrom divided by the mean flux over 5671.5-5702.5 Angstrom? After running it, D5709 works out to 0.99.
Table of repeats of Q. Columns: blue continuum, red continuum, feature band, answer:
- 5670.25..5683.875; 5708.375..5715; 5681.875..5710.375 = -1.16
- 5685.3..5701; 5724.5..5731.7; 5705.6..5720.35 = 0.52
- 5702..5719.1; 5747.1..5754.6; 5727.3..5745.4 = 0.53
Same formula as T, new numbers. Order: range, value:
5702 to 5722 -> 10.3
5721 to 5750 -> 10.6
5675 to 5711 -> 10.6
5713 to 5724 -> 10.5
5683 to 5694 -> 10.9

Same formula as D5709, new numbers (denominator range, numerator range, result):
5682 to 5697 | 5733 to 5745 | 0.96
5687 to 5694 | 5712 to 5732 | 0.94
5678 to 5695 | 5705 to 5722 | 0.96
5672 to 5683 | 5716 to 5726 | 1.01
